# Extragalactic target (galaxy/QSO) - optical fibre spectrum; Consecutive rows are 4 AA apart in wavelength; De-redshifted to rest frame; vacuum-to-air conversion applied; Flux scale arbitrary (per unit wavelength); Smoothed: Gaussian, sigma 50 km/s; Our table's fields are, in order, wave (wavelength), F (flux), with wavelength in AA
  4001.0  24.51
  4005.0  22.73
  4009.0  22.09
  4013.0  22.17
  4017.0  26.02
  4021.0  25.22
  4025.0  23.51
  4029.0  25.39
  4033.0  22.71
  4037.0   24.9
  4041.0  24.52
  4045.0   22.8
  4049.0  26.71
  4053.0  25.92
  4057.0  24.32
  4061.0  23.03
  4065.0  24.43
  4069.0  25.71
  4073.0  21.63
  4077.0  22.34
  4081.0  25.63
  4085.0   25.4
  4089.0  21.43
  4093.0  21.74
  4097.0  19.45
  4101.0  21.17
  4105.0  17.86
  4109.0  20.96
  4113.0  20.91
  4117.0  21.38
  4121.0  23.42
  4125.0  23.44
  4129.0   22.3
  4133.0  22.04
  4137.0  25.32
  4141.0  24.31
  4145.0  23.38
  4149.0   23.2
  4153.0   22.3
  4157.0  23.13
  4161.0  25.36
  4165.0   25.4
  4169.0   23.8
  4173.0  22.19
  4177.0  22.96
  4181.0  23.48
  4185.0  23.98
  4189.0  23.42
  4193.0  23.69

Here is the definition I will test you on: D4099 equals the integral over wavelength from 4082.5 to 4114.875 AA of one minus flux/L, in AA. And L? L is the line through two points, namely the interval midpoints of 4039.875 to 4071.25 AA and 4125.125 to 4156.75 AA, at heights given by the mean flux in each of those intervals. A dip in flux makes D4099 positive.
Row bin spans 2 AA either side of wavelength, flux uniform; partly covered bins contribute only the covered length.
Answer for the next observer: 3.8 AA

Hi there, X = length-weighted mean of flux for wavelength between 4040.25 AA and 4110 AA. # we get 23.1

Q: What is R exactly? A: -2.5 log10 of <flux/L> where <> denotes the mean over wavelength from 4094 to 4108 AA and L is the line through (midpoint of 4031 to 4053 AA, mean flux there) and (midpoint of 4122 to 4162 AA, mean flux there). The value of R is 0.20 mag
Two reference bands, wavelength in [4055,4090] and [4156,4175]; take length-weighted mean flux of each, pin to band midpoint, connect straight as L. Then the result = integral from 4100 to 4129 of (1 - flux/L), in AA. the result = 3.1 AA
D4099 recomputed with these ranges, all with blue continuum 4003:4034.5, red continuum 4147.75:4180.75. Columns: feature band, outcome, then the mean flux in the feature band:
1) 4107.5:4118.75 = 1.2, 21.1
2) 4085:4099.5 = 1.3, 21.5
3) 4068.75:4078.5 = 0.3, 22.8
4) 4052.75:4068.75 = -0.5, 24.4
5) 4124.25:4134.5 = 0.5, 22.5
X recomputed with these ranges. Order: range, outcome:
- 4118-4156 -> 23.2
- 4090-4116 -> 20.4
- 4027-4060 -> 24.6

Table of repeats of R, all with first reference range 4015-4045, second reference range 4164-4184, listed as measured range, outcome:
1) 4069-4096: 0.05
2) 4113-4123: 0.08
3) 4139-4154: 0.01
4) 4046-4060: -0.04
